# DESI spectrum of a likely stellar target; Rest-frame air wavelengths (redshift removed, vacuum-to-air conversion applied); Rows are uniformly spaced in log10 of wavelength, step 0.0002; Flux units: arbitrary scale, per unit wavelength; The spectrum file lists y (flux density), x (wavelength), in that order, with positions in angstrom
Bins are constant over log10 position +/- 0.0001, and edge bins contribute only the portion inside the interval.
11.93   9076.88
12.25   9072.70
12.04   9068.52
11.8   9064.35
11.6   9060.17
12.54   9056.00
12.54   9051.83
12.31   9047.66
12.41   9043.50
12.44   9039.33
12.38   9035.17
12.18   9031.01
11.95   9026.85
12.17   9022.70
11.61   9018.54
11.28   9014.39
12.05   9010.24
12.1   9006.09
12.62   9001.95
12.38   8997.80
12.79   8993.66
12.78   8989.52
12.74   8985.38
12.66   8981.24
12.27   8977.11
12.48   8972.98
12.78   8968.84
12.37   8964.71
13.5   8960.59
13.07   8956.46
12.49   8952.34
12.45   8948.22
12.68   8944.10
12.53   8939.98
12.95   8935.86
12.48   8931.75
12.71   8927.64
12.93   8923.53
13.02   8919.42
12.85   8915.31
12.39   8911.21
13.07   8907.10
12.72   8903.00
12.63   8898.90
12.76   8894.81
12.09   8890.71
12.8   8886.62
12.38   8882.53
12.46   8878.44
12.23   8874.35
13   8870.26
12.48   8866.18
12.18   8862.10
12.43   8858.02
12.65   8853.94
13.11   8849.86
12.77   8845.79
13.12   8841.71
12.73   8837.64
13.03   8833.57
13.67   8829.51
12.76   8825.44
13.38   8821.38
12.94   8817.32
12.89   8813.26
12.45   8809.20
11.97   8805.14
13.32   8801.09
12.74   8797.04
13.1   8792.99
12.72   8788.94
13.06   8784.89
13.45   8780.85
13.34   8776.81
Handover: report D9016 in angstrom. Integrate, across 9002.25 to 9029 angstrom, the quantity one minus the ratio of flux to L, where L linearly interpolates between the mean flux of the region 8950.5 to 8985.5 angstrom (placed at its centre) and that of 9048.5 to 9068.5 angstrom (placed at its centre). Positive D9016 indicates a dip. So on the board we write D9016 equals 1.1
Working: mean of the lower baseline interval 12.7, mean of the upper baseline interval 12.1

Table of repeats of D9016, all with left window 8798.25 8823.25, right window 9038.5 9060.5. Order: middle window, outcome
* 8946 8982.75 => -0.45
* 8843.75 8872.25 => 0.15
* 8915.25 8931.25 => -0.31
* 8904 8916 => -0.12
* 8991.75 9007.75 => -0.04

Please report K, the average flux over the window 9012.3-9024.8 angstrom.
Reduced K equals 11.7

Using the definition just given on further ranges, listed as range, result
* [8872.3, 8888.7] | 12.5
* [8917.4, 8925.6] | 13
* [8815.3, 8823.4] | 13.2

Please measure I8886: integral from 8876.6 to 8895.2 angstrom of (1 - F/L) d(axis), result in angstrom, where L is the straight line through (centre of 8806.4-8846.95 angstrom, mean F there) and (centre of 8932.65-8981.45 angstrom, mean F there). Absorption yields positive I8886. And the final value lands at 0.5 angstrom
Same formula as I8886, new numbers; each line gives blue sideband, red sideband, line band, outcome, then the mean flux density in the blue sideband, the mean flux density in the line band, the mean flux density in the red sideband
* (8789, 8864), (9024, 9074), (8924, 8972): -0.9 angstrom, 12.8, 12.7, 12.2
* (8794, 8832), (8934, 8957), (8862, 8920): 0.7 angstrom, 12.9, 12.6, 12.7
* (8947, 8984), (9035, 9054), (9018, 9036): 0.6 angstrom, 12.7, 12.1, 12.4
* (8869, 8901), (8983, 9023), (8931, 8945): -0.3 angstrom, 12.5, 12.7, 12.3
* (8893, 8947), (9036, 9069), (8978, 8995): -0.3 angstrom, 12.7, 12.7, 12.2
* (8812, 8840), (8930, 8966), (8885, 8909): 0.4 angstrom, 13.1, 12.7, 12.7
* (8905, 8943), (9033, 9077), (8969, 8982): 0.1 angstrom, 12.8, 12.5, 12.2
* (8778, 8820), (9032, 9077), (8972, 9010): -0.4 angstrom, 12.9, 12.5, 12.2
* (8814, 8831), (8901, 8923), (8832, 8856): 0.3 angstrom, 13.1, 12.9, 12.8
